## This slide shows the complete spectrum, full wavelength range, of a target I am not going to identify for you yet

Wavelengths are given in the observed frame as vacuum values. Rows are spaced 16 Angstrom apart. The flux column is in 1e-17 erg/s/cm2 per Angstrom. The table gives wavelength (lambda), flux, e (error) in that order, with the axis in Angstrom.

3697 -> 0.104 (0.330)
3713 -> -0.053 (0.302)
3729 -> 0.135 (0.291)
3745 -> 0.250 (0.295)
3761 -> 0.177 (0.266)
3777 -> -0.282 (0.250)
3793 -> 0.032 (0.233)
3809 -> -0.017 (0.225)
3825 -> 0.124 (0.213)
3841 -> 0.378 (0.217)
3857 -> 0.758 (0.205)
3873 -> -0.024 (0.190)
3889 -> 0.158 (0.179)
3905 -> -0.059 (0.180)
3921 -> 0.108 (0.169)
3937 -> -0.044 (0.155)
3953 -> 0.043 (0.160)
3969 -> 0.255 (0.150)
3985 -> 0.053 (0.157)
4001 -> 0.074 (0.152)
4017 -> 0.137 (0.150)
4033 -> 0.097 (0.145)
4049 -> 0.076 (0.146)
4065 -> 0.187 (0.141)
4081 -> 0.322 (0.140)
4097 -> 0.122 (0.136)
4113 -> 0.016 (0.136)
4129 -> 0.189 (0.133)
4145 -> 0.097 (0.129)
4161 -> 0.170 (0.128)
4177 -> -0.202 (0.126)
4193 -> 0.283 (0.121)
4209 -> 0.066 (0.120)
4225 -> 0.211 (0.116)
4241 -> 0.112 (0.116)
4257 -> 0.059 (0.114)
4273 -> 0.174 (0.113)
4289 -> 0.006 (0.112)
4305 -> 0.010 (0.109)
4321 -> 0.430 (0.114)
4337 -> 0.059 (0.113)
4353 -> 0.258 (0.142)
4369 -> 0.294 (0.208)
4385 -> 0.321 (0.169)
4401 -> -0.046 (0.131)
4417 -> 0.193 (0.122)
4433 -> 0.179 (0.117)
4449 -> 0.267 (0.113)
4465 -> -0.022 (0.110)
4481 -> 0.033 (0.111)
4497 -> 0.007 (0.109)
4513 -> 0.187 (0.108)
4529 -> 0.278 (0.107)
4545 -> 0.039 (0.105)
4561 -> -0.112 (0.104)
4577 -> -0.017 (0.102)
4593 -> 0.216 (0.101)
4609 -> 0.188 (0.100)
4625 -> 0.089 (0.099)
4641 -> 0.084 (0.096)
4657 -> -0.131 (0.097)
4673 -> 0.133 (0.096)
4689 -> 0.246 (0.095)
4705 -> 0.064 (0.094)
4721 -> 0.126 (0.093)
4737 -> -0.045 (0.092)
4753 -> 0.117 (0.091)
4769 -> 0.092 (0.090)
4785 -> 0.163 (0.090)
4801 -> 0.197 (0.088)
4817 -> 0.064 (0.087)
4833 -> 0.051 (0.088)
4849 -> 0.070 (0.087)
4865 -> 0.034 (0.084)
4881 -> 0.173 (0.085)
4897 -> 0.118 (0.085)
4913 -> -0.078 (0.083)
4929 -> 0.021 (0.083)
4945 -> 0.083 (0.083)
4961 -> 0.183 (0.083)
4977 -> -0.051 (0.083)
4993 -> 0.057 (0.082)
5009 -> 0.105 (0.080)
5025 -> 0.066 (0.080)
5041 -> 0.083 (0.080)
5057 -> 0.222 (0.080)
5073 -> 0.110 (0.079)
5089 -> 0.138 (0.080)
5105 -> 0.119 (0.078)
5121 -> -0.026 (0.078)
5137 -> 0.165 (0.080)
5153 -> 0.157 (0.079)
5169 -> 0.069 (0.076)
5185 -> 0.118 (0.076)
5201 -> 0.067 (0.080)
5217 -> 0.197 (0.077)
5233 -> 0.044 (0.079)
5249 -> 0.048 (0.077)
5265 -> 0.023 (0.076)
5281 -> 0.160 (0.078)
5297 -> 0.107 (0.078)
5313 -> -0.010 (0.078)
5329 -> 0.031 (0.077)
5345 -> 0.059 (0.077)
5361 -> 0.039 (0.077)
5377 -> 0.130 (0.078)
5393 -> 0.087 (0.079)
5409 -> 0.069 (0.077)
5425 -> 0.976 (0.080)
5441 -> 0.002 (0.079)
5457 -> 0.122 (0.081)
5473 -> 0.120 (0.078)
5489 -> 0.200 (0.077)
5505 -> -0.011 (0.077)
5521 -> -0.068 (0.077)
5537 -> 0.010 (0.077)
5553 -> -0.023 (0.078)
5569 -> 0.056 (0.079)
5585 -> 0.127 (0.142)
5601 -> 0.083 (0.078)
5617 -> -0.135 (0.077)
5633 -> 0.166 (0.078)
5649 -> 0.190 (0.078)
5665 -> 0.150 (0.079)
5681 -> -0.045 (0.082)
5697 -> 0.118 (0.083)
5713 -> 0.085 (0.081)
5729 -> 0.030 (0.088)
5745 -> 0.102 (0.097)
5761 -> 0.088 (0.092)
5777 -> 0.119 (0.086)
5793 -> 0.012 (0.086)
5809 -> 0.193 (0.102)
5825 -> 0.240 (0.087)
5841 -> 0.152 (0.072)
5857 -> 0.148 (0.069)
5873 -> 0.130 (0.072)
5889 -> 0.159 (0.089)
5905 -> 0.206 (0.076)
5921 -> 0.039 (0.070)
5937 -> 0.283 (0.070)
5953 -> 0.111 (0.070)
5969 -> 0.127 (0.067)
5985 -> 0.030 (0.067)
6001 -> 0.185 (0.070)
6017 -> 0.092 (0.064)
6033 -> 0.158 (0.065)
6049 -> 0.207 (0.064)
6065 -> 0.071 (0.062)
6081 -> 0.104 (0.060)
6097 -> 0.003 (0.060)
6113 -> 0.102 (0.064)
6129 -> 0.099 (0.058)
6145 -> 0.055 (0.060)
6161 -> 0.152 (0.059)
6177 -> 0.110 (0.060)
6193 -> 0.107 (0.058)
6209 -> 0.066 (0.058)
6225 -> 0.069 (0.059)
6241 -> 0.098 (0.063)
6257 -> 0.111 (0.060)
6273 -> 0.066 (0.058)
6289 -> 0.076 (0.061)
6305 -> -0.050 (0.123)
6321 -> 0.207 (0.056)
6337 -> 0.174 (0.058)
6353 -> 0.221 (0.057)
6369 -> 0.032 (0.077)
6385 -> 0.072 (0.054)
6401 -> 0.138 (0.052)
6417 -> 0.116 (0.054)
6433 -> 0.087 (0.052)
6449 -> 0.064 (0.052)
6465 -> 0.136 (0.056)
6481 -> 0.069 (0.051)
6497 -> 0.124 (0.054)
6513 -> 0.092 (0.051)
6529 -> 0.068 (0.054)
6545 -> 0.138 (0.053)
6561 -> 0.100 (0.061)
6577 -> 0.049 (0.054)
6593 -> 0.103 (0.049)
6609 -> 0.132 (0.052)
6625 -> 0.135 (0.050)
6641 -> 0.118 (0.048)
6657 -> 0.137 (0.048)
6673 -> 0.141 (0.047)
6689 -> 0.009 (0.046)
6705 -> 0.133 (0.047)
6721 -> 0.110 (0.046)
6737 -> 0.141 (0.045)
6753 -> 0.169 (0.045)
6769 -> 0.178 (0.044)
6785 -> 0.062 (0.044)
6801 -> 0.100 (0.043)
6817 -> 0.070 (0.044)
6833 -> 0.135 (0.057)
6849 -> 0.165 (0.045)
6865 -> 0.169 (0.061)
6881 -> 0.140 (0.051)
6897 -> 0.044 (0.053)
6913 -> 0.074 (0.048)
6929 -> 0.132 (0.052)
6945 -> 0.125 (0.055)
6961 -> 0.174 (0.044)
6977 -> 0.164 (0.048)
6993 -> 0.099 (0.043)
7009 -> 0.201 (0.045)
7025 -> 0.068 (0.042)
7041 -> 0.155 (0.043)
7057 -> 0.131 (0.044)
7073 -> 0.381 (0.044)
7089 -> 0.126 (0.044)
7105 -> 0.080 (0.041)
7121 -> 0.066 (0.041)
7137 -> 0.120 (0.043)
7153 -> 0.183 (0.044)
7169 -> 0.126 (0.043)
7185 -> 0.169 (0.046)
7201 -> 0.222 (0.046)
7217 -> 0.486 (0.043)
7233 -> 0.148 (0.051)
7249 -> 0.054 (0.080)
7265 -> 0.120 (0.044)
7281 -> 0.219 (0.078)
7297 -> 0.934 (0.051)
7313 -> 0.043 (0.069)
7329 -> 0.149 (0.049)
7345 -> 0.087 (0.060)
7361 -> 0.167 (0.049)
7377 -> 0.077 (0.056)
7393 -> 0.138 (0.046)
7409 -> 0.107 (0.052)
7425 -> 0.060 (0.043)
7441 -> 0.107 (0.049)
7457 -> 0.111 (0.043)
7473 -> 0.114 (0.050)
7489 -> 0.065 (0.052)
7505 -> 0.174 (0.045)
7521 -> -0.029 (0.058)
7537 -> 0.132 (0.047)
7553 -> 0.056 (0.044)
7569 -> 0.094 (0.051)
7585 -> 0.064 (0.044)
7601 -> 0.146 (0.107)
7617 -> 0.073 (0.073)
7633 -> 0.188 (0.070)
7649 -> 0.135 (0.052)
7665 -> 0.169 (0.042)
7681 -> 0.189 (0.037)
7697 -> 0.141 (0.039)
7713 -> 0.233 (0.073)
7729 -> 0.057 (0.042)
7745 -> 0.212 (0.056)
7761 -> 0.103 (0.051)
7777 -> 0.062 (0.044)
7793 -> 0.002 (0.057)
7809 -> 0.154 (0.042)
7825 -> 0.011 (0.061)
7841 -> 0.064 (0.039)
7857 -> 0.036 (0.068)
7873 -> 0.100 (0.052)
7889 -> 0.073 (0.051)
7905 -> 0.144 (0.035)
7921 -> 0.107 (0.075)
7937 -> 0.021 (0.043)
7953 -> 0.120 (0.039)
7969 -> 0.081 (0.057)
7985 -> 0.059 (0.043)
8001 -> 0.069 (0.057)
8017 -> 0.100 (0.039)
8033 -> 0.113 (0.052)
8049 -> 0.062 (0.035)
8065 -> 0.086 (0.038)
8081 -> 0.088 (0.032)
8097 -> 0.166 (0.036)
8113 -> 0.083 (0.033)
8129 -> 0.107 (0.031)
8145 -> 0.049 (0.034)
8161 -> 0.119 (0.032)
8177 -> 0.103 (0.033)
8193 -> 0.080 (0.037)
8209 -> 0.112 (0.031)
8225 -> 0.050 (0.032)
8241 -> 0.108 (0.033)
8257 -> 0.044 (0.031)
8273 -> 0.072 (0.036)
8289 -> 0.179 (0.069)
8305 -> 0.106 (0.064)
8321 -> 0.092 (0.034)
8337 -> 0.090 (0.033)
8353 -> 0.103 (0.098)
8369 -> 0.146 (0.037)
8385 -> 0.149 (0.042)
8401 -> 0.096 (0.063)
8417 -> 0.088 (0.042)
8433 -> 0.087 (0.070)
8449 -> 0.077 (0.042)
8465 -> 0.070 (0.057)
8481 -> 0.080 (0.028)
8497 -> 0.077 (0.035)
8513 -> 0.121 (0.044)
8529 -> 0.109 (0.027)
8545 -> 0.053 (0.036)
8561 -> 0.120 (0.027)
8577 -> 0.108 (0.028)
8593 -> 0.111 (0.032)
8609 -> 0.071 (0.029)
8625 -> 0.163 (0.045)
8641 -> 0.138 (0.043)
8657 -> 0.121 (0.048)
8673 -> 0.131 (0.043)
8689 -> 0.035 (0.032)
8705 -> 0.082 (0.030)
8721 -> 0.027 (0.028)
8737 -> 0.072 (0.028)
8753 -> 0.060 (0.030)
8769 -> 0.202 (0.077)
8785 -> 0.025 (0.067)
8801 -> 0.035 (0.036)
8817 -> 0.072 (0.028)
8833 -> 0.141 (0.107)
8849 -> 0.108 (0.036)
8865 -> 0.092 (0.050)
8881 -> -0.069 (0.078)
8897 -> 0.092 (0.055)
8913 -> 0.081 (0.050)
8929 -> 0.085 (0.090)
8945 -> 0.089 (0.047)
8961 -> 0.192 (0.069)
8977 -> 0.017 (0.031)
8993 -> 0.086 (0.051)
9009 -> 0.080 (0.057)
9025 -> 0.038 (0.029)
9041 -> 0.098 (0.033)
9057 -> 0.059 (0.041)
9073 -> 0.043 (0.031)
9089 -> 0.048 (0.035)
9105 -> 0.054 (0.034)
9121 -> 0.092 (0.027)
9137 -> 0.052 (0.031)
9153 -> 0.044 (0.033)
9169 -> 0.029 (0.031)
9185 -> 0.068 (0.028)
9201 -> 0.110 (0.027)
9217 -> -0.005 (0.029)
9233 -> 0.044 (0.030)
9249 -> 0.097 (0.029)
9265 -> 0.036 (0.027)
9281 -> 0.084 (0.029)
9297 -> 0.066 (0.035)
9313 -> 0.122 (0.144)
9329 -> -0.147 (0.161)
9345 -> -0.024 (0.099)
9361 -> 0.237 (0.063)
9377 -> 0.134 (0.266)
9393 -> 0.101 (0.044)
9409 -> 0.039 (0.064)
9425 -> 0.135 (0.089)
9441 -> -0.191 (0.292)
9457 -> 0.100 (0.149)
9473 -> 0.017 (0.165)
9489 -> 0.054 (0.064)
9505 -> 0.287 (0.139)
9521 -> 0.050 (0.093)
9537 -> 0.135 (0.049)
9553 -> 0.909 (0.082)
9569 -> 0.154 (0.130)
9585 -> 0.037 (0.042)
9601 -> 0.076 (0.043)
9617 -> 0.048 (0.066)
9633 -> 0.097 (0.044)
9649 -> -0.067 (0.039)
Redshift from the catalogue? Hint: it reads 0.46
